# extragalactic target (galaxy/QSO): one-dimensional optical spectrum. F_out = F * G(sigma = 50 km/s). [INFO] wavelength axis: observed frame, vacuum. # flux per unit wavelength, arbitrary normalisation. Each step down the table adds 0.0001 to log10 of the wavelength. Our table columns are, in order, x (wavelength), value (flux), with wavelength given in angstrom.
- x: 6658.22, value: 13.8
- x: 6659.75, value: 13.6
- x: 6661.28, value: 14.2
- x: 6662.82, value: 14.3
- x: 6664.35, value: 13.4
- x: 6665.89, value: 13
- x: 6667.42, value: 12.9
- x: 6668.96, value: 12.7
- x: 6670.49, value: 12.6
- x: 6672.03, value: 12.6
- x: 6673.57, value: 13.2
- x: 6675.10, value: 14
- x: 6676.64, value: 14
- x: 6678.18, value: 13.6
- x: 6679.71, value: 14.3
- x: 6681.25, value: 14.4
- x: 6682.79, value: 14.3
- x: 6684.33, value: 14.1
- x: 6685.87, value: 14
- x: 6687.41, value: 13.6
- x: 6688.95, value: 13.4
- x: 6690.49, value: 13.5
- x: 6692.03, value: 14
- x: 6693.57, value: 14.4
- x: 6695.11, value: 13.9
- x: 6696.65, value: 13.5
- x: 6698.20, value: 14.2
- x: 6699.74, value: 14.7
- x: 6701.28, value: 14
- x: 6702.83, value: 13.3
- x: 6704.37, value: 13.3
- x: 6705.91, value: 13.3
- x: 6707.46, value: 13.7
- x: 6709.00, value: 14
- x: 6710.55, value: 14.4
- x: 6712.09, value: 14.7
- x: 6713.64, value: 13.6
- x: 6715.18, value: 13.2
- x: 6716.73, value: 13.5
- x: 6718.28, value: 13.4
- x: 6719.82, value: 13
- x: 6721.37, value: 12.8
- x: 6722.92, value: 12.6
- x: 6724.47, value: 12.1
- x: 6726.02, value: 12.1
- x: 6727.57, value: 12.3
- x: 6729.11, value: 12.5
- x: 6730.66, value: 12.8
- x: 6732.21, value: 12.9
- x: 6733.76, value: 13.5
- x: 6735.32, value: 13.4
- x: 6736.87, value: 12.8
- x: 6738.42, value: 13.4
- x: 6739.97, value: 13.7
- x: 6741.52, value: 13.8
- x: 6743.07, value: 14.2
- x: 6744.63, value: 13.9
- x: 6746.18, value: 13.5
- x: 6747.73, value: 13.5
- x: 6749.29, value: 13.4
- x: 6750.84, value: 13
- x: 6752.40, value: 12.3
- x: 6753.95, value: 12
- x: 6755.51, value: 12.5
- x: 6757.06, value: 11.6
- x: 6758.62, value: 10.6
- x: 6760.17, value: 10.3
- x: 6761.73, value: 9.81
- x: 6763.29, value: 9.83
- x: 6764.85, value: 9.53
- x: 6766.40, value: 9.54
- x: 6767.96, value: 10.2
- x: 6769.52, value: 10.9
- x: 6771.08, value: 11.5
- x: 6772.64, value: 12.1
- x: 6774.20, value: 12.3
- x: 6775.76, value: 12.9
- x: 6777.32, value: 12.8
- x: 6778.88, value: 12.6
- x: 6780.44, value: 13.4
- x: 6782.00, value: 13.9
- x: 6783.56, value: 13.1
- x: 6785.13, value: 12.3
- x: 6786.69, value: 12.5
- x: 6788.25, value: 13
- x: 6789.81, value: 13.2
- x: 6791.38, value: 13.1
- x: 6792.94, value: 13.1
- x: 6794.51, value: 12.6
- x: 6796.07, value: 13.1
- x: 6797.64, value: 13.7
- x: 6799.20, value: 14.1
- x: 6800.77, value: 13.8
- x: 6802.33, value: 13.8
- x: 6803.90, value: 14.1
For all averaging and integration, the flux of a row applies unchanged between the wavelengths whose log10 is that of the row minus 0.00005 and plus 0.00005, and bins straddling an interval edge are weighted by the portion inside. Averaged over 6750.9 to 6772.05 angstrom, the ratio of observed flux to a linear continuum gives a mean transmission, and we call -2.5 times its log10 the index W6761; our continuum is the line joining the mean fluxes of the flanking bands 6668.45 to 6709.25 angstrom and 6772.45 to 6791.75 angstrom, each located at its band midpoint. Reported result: 0.20 mag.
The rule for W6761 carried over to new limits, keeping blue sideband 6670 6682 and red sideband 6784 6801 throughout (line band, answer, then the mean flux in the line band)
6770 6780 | 0.070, 12.4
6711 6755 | 0.018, 13.1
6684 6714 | -0.029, 13.9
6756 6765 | 0.263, 10.4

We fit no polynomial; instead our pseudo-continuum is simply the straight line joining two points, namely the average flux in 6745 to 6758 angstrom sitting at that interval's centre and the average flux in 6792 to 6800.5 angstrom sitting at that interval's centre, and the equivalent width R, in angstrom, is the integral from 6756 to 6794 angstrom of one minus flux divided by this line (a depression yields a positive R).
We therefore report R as 3.5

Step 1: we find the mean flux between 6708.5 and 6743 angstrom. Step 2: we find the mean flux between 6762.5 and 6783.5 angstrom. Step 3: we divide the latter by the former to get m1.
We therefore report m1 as 0.9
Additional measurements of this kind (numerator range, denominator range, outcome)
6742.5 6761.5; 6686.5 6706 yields 0.90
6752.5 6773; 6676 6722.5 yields 0.78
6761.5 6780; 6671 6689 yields 0.82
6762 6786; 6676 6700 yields 0.84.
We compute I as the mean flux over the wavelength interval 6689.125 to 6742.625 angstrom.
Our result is 13.4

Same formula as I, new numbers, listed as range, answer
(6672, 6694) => 13.9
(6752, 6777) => 11.1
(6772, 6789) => 12.8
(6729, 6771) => 12.2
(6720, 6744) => 13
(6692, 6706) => 13.9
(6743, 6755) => 13.1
